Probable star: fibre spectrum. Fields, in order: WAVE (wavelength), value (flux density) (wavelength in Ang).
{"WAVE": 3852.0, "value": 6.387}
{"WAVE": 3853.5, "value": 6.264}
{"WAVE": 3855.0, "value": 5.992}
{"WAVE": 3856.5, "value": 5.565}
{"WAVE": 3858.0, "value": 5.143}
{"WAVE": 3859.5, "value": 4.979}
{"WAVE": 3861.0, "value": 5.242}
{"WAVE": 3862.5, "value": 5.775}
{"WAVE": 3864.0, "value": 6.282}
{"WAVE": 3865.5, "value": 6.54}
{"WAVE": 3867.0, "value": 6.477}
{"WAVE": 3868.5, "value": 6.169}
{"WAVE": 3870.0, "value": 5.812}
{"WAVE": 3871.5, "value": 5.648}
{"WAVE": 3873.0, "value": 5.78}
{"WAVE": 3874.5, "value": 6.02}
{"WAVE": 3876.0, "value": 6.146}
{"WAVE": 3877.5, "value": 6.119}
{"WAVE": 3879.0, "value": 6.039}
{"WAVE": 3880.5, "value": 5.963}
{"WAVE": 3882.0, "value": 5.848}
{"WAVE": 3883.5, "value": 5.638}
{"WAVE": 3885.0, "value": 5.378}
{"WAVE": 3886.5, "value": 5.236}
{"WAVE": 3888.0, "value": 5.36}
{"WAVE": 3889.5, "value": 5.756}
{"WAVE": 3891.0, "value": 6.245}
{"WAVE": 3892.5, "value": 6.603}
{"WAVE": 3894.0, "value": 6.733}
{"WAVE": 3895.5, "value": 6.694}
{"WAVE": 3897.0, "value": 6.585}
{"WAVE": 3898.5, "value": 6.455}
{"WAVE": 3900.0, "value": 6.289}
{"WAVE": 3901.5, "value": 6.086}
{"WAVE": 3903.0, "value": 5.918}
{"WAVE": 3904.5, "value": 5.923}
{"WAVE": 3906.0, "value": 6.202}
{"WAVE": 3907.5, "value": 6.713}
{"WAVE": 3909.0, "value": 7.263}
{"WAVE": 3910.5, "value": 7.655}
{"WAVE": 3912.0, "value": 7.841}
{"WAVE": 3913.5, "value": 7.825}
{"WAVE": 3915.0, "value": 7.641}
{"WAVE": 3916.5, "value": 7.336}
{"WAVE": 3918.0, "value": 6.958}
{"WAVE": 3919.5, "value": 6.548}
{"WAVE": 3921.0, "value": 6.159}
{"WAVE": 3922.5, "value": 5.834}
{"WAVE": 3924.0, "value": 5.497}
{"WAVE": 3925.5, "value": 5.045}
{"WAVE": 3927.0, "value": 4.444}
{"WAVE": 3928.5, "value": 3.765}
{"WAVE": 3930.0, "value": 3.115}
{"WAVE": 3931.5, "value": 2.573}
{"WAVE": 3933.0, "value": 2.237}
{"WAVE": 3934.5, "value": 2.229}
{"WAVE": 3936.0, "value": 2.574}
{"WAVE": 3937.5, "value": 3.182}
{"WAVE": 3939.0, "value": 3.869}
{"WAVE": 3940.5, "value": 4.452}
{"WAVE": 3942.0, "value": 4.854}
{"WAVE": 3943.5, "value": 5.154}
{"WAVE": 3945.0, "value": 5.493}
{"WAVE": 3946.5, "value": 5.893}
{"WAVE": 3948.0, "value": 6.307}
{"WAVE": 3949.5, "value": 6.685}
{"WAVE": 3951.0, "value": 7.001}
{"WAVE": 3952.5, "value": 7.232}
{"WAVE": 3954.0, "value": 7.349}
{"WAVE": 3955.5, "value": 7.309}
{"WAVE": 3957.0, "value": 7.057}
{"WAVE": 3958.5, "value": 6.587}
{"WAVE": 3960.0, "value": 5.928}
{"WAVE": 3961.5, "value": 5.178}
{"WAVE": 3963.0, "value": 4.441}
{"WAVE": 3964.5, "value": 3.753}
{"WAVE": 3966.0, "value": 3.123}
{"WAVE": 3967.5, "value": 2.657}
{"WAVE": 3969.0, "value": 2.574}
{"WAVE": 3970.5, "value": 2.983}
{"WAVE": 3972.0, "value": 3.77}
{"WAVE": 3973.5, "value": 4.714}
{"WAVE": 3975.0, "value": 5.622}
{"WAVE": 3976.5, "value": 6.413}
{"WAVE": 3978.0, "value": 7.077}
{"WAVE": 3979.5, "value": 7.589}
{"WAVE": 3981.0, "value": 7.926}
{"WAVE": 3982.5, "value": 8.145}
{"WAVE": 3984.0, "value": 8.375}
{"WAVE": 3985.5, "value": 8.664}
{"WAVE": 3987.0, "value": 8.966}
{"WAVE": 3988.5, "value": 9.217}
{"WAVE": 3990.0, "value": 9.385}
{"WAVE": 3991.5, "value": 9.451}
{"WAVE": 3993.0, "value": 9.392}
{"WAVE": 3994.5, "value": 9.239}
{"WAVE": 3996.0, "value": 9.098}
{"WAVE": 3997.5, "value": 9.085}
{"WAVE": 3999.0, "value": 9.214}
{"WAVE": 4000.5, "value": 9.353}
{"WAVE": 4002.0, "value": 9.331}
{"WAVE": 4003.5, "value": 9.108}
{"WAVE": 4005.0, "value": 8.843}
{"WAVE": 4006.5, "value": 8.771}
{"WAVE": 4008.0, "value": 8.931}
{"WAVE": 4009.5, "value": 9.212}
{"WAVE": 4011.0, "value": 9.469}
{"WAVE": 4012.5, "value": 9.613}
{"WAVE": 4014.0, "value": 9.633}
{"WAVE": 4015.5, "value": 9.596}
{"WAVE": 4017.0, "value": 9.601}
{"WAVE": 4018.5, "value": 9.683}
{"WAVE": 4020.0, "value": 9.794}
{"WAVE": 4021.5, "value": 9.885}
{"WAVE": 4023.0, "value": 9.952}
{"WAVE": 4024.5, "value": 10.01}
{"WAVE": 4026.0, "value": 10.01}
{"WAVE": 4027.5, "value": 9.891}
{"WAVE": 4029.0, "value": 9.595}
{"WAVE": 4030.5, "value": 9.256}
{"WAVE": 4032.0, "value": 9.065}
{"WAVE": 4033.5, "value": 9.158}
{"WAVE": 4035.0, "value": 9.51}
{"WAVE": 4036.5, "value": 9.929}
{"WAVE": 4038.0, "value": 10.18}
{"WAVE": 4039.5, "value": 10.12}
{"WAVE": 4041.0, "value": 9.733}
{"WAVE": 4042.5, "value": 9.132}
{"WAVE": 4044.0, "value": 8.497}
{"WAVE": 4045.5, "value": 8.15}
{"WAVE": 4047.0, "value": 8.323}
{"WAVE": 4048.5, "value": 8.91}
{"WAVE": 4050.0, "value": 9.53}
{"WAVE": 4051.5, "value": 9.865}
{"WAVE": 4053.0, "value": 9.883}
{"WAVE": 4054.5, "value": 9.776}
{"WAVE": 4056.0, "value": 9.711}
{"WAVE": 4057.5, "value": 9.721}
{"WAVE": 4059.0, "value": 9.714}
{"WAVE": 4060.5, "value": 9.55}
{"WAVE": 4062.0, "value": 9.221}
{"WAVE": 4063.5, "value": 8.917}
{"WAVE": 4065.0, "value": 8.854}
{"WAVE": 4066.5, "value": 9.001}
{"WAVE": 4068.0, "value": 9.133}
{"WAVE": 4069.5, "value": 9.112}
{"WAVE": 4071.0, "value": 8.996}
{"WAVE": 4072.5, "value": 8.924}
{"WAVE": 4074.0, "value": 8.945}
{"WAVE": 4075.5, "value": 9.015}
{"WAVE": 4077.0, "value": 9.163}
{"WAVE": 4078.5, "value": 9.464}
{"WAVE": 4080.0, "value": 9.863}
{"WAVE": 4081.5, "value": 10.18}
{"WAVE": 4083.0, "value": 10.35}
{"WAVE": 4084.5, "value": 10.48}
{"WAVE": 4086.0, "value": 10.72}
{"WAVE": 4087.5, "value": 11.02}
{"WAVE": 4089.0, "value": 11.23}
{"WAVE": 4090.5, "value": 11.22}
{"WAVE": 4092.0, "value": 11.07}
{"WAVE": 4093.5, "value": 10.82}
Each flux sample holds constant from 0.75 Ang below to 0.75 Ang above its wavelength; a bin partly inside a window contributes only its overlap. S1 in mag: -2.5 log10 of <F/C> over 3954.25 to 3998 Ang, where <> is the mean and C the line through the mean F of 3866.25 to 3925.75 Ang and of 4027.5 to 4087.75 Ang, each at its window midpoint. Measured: 0.19 mag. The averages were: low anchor 6.3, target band 6.67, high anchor 9.46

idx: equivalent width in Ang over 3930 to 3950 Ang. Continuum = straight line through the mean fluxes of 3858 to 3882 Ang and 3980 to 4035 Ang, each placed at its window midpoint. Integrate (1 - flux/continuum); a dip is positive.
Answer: 9.1 Ang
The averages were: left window 5.91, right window 9.27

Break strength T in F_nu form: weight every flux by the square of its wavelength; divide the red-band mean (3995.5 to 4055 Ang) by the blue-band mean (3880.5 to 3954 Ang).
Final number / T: 1.7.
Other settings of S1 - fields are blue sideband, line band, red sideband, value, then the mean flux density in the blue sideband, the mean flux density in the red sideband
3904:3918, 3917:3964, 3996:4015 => 0.444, 7.17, 9.21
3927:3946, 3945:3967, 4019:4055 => -0.245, 3.69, 9.51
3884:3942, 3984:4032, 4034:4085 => -0.165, 5.58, 9.4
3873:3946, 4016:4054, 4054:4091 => -0.093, 5.62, 9.68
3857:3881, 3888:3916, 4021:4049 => -0.011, 5.88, 9.44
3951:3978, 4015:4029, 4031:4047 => -0.174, 5.21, 9.3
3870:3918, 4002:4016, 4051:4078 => -0.111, 6.35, 9.3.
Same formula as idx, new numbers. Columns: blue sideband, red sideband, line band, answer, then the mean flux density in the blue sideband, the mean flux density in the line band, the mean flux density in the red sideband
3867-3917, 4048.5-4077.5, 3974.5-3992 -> -0.34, 6.33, 8.08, 9.31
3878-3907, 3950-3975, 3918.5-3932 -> 1.87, 6.06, 4.86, 5.13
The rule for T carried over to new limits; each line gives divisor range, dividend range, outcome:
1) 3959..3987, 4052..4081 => 1.74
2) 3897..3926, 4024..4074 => 1.52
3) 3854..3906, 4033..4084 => 1.72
